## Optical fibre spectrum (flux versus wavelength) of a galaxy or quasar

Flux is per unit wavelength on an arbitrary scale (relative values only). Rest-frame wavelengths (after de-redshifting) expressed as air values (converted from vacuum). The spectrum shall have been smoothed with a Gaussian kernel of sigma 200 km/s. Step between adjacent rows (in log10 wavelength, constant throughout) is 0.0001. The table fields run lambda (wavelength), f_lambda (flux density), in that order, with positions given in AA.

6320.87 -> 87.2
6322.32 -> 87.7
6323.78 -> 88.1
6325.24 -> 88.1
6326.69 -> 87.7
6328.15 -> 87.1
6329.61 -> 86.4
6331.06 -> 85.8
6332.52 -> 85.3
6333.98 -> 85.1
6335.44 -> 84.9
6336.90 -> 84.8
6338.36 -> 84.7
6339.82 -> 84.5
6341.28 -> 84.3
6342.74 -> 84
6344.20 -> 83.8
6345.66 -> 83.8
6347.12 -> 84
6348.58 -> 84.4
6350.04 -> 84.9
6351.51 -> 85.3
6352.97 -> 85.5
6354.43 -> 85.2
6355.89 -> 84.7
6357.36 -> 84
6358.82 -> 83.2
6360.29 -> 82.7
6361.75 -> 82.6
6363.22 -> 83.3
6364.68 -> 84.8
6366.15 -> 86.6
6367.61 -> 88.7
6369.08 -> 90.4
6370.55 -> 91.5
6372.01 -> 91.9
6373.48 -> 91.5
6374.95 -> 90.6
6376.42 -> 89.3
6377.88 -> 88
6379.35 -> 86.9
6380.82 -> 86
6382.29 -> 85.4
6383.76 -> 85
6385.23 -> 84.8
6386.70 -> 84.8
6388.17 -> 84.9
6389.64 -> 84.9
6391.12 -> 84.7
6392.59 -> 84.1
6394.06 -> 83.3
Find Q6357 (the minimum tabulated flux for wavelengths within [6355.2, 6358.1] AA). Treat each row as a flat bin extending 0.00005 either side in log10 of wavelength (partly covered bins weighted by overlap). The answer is 84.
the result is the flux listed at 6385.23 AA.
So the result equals 84.8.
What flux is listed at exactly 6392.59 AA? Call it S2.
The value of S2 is 84.1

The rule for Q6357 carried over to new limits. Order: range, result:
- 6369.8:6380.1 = 86.9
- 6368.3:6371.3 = 90.4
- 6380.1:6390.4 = 84.8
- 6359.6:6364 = 82.6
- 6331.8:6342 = 84.3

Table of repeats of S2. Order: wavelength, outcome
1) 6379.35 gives 86.9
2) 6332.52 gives 85.3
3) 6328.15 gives 87.1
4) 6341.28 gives 84.3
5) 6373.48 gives 91.5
